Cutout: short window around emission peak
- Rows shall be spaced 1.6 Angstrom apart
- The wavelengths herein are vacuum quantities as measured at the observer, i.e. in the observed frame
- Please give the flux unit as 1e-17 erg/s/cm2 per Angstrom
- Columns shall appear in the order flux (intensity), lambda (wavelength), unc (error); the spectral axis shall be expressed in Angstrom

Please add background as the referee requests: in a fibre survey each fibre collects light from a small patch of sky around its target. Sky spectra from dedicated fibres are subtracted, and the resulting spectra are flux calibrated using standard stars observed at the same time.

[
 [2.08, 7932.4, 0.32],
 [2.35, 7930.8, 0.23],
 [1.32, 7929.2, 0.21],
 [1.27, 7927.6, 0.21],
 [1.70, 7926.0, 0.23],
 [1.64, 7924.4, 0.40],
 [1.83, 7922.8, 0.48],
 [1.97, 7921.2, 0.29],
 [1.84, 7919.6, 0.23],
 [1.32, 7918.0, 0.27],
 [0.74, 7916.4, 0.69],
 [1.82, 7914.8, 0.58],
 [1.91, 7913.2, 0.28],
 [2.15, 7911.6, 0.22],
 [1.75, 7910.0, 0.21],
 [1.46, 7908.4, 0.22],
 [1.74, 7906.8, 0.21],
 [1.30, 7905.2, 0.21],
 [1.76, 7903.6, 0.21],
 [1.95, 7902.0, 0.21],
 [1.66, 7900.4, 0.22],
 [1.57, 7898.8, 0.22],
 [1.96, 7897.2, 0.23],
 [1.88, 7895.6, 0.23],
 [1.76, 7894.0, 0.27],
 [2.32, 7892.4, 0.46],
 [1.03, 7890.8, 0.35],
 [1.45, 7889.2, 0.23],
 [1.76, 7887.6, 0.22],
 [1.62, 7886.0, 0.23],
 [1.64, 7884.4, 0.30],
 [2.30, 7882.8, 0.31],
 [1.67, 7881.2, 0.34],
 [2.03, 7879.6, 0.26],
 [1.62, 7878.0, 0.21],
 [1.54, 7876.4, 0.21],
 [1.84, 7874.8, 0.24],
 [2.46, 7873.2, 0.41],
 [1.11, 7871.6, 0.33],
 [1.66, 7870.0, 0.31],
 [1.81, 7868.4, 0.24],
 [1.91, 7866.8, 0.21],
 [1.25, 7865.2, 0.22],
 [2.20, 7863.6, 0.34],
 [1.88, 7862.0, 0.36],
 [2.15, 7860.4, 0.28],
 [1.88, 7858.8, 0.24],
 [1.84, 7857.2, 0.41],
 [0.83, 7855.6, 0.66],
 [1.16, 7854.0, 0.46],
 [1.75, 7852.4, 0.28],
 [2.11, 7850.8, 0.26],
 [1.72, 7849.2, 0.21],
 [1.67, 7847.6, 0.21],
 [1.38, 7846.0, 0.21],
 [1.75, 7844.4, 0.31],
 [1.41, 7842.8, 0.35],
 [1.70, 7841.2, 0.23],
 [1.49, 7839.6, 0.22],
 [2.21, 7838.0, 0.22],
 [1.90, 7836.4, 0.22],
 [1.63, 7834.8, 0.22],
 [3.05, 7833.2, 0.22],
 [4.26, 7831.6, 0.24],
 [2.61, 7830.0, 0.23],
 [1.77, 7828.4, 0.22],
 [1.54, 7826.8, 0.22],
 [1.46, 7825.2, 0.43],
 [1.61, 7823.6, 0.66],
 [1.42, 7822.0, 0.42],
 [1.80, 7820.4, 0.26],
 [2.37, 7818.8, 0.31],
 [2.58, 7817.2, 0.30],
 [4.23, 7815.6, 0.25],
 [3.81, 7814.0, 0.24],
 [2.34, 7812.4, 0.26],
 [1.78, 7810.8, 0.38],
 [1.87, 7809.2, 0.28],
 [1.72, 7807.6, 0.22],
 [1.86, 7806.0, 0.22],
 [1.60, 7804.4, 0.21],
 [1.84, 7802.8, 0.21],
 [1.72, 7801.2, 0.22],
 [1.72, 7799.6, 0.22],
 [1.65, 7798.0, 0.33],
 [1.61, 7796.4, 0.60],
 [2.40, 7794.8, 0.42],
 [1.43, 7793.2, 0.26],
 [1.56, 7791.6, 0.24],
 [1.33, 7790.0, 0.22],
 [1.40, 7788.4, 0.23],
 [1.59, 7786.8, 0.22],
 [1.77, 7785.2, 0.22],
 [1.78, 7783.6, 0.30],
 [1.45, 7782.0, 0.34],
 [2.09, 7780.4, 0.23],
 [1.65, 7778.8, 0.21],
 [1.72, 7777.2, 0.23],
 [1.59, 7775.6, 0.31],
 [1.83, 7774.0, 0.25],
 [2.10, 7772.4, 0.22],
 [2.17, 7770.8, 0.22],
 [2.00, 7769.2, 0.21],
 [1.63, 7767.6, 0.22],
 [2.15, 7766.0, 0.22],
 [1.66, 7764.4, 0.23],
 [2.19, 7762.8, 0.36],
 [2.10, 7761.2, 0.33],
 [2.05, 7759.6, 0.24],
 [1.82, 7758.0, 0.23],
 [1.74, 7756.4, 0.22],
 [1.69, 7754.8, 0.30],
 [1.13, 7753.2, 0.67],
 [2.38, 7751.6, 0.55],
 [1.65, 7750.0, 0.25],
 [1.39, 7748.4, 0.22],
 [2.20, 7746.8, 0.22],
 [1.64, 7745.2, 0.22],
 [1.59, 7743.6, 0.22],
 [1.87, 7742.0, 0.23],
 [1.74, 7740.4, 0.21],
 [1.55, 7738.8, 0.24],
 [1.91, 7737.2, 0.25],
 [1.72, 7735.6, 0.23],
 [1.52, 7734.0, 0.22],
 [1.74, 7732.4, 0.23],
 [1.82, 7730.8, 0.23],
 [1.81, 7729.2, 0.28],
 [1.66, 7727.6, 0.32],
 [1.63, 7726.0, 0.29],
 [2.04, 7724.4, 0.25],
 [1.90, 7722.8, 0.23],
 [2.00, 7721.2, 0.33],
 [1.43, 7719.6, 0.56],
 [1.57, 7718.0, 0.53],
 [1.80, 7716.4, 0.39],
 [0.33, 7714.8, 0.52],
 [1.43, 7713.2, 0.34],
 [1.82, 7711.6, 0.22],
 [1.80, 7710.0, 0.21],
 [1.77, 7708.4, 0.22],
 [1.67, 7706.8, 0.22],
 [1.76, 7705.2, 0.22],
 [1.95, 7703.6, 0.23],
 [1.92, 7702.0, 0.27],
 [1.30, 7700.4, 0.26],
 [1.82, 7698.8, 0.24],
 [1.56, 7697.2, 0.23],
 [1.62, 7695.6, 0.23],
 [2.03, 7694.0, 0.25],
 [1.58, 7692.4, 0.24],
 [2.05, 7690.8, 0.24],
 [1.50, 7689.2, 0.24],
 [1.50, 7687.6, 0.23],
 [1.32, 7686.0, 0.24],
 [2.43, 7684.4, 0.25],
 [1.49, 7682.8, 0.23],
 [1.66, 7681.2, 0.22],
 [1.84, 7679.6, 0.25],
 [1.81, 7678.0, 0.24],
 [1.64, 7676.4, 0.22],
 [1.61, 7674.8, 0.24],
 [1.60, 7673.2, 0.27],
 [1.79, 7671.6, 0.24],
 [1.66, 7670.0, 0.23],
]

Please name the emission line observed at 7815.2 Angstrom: [S II] 6716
